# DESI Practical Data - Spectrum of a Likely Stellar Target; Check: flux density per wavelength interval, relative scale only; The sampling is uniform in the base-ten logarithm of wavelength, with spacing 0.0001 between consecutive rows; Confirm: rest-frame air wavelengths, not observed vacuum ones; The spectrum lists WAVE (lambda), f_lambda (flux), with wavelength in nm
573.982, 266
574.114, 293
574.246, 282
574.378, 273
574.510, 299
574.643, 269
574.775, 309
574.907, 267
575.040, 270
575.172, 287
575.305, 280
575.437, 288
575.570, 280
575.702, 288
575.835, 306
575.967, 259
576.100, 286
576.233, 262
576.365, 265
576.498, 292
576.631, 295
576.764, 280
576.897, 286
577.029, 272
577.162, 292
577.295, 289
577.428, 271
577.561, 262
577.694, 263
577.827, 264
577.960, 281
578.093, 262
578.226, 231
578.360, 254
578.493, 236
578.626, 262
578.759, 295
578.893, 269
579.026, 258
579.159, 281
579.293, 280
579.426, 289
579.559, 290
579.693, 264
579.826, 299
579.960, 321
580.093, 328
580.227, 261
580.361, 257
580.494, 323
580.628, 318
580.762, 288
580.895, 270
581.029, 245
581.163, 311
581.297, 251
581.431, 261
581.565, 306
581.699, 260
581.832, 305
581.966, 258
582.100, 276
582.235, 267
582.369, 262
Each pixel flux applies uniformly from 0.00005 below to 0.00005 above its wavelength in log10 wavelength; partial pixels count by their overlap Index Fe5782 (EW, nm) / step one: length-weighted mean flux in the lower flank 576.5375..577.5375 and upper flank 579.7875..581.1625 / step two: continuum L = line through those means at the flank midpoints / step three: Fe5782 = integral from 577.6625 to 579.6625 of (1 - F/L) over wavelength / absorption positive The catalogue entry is 0.14 nm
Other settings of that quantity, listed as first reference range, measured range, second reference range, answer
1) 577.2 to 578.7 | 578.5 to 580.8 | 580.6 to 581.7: -0.13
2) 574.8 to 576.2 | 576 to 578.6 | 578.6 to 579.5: 0.08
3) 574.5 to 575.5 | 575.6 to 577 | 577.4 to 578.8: -0.04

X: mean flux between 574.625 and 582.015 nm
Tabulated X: 279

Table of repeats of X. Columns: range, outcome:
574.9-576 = 282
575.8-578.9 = 272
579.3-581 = 291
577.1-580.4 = 274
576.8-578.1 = 275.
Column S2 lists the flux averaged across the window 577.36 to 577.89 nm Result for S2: 265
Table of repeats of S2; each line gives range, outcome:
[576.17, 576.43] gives 264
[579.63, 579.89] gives 282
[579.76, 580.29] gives 302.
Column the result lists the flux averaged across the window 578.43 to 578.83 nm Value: 264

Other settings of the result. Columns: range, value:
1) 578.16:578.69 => 245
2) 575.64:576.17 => 284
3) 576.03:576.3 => 274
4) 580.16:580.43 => 260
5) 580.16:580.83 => 289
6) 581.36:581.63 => 283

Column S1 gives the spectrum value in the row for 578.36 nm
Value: 254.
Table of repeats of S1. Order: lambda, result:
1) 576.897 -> 286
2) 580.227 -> 261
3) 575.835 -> 306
